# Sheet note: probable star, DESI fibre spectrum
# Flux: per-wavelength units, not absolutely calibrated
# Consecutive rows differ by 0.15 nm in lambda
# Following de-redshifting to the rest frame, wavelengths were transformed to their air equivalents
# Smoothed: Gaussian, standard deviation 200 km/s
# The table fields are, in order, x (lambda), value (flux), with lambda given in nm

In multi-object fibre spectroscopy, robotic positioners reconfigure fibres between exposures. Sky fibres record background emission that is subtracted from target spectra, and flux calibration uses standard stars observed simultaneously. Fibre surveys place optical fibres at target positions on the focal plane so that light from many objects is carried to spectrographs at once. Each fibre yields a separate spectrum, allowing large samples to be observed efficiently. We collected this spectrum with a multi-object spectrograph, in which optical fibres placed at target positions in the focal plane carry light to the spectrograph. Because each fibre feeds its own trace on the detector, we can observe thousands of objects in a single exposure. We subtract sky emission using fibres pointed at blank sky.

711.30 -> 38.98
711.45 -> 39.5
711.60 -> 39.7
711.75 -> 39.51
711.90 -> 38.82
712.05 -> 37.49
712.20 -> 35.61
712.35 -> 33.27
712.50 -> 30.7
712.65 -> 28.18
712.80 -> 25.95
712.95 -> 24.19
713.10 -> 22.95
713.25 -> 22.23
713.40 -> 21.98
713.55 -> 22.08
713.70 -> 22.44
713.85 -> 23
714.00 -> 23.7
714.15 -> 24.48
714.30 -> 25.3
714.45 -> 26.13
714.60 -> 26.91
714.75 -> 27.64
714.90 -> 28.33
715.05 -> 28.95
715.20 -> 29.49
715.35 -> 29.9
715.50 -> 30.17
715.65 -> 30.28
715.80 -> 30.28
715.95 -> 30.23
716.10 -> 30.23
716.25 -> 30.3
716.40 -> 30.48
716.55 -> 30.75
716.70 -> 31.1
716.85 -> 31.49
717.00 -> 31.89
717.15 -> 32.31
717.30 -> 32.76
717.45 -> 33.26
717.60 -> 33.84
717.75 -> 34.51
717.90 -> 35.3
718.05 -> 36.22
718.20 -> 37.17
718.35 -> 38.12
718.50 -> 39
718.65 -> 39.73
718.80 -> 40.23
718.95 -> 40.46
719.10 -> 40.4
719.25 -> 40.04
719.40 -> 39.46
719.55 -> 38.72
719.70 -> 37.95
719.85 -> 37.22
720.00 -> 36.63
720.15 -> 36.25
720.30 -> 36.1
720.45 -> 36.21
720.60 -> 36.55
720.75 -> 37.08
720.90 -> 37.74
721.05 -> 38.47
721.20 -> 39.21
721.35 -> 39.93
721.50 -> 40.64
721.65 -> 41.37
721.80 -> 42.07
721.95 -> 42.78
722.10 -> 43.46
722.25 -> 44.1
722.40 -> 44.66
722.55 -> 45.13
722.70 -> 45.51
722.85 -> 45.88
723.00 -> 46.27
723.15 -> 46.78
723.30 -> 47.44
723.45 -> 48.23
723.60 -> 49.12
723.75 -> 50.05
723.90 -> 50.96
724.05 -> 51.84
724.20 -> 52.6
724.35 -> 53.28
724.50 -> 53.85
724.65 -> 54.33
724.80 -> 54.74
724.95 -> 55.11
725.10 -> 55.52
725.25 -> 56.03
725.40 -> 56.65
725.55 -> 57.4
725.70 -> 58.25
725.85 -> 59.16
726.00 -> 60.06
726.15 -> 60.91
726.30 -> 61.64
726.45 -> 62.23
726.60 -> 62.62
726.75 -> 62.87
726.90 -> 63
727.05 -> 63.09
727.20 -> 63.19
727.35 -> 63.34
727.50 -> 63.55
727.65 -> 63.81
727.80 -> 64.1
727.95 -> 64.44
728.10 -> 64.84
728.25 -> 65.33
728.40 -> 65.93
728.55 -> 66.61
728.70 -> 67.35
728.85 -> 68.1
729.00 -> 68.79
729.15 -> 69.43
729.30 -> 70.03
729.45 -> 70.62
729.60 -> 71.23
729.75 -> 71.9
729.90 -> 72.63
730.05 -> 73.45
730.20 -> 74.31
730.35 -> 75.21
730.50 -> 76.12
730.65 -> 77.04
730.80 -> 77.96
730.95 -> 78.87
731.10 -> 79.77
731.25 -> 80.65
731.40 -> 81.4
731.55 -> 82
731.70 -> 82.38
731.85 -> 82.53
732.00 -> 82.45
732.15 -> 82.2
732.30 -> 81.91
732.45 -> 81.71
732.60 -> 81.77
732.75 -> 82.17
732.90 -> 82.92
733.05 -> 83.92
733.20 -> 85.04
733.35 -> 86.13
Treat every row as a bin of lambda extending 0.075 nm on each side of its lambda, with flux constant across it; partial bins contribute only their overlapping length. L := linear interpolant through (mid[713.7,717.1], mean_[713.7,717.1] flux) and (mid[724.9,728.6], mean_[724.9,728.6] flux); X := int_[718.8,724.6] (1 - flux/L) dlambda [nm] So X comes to 0.48 nm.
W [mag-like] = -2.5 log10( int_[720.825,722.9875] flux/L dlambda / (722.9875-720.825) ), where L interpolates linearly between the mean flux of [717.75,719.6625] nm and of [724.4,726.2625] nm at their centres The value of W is 0.12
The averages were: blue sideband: 38.6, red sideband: 56.9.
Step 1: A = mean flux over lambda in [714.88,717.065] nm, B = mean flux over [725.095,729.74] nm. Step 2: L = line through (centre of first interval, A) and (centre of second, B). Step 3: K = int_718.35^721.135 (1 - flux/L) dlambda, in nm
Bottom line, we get 0.20 nm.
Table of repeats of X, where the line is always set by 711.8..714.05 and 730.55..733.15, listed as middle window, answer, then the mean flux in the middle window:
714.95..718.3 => 0.55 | 31.9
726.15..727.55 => 0.09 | 62.7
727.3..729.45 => 0.15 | 66.3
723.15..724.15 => 0.15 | 49.5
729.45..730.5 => 0.04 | 73.2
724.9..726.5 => 0.14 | 58.4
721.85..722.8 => 0.18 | 44.3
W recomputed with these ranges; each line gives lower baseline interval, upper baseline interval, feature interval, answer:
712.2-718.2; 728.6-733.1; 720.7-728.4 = 0.10 mag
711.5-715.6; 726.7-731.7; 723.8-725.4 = 0.08 mag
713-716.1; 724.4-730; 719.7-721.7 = 0.17 mag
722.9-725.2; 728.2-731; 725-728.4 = -0.01 mag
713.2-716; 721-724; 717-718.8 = -0.05 mag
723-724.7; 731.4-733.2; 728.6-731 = 0.01 mag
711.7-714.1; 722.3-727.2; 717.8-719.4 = 0.06 mag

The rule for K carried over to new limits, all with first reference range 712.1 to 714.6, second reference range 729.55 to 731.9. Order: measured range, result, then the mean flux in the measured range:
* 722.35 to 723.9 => 0.218 nm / 47.1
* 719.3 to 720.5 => 0.208 nm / 37.4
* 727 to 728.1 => 0.068 nm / 63.7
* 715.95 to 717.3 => 0.170 nm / 31.1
